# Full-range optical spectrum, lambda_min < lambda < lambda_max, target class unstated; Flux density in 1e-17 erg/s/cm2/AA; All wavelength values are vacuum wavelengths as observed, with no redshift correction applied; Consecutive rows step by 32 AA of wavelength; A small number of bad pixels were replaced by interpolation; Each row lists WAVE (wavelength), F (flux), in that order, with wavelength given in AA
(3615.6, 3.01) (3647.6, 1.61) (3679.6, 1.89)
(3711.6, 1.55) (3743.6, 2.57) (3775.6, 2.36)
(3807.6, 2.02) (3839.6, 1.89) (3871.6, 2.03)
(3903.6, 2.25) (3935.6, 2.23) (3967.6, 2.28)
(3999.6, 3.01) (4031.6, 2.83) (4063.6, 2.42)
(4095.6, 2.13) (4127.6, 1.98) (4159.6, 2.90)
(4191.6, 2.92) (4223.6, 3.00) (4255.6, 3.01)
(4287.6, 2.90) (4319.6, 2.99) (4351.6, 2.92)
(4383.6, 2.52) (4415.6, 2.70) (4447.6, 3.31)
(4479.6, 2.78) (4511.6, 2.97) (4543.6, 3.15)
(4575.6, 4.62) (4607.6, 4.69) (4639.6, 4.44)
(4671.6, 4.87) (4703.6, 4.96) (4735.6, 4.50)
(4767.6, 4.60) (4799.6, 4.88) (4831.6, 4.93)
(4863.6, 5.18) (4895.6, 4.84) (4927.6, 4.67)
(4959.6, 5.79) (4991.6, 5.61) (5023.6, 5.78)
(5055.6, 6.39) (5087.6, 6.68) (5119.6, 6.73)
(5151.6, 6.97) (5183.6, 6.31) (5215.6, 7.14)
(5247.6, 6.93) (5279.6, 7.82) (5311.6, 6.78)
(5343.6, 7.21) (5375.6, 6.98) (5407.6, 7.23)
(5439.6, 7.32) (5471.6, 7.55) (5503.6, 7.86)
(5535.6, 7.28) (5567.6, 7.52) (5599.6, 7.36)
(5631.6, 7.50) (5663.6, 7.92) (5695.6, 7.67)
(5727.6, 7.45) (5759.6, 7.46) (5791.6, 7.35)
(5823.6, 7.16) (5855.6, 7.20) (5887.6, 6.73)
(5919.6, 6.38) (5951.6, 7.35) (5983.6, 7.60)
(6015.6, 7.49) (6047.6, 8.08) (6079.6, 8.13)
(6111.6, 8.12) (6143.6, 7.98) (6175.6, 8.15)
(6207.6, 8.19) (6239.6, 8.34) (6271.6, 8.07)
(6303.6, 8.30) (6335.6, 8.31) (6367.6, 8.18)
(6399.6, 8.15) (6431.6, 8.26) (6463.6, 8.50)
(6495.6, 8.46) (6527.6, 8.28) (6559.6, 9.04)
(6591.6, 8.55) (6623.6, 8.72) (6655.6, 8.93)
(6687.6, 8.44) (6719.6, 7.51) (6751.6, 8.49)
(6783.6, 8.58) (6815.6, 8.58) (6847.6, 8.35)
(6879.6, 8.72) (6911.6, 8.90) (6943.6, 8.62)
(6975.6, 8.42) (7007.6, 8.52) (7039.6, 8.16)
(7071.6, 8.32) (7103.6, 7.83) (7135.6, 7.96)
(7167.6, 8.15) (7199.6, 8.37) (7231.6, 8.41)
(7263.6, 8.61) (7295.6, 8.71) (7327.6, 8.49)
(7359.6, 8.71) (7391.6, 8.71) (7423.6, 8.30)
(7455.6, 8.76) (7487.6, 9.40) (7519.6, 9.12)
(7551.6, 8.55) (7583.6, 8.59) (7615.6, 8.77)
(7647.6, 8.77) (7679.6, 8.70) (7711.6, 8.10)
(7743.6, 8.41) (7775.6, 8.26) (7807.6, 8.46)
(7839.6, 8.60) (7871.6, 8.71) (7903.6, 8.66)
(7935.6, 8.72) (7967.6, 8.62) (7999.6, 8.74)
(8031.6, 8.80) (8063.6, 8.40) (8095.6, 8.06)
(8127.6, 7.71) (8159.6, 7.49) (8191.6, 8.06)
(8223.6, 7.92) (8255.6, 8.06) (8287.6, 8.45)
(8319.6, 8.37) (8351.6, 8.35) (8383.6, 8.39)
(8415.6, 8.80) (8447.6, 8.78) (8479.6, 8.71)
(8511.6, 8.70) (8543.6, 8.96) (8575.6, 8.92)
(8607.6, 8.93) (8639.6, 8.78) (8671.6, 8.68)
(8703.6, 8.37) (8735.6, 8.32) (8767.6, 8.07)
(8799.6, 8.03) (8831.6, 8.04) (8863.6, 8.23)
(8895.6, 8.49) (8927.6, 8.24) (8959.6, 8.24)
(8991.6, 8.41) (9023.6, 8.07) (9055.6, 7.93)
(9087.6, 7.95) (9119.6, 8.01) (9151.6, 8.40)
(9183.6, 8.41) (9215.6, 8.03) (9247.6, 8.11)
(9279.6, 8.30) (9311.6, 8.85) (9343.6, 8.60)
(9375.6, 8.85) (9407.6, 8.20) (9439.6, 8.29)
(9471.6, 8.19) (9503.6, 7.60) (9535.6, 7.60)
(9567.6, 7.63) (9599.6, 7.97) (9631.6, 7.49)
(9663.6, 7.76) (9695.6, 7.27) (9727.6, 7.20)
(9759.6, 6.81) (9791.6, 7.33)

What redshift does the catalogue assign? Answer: 0.14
